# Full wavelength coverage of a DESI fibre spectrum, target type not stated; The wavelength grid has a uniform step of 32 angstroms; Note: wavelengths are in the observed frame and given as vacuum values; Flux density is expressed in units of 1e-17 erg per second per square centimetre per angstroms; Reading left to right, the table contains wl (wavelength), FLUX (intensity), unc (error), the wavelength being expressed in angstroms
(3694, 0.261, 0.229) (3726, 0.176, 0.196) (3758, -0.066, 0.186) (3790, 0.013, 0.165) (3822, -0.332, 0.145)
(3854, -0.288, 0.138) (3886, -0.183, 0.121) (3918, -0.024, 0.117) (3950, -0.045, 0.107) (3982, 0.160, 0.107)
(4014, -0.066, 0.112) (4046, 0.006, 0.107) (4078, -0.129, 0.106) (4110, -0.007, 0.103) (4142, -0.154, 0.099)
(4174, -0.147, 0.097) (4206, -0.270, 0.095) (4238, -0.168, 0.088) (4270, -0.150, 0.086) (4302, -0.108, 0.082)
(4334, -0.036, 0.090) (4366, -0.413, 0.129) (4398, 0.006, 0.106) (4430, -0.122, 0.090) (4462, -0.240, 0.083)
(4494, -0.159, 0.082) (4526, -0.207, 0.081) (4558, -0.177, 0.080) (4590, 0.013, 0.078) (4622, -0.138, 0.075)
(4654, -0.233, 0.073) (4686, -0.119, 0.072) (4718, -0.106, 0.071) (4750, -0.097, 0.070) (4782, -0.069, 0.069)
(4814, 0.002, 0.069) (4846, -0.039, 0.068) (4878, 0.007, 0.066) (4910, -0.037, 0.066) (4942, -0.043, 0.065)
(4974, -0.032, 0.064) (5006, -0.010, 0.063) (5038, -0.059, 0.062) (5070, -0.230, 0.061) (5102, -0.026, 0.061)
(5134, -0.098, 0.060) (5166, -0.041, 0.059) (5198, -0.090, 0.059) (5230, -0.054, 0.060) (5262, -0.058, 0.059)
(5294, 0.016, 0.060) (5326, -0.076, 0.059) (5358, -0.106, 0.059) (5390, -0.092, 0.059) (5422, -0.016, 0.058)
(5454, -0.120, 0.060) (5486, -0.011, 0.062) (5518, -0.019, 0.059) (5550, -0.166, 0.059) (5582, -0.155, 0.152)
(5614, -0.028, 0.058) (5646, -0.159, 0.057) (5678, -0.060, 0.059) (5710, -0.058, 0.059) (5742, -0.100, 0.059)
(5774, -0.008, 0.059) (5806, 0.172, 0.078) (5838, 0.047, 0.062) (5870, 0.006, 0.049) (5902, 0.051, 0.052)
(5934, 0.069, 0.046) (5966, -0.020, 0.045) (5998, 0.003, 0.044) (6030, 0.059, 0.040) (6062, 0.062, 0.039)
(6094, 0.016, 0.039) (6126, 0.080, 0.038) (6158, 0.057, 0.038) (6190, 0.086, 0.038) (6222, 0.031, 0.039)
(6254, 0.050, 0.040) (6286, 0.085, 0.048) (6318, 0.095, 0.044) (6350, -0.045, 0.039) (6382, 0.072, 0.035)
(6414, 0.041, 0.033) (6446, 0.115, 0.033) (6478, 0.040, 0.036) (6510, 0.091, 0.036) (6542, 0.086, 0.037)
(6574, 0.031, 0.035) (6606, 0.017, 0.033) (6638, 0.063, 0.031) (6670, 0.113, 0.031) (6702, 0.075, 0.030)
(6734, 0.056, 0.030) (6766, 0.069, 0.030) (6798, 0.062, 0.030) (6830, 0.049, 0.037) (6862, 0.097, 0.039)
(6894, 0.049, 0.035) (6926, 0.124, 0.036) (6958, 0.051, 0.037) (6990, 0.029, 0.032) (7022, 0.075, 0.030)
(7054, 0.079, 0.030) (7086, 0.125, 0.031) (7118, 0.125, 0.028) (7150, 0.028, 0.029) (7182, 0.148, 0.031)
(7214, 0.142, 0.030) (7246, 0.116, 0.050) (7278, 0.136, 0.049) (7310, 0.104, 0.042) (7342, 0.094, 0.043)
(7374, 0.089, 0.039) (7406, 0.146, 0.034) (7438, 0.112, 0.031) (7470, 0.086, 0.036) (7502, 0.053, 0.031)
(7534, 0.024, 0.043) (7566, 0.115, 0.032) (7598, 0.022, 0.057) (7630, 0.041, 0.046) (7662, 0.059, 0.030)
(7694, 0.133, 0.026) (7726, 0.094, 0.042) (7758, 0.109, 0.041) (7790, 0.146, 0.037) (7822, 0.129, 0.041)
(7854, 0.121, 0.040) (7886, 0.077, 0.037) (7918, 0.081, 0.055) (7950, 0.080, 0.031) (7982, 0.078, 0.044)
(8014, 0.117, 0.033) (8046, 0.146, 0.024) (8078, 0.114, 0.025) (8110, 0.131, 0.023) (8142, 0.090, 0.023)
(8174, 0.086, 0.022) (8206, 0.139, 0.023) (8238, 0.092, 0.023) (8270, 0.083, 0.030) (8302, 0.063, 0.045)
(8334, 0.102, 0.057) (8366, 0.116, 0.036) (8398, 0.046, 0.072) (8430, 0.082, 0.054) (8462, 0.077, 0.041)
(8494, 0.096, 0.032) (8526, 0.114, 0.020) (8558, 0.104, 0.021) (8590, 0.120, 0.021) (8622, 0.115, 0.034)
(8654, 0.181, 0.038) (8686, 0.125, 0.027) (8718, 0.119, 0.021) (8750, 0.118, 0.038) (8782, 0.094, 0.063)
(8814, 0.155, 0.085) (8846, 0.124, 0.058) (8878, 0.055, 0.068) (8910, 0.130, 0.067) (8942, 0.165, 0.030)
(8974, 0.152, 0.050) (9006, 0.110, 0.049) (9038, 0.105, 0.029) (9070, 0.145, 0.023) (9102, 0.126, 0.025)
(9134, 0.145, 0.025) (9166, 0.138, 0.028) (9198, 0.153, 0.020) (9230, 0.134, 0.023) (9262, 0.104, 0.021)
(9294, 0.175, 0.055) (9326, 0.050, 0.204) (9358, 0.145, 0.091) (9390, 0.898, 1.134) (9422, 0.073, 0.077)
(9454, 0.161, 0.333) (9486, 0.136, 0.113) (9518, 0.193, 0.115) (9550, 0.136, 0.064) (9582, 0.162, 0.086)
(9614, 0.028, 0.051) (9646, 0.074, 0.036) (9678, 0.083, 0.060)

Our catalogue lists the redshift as 1.61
